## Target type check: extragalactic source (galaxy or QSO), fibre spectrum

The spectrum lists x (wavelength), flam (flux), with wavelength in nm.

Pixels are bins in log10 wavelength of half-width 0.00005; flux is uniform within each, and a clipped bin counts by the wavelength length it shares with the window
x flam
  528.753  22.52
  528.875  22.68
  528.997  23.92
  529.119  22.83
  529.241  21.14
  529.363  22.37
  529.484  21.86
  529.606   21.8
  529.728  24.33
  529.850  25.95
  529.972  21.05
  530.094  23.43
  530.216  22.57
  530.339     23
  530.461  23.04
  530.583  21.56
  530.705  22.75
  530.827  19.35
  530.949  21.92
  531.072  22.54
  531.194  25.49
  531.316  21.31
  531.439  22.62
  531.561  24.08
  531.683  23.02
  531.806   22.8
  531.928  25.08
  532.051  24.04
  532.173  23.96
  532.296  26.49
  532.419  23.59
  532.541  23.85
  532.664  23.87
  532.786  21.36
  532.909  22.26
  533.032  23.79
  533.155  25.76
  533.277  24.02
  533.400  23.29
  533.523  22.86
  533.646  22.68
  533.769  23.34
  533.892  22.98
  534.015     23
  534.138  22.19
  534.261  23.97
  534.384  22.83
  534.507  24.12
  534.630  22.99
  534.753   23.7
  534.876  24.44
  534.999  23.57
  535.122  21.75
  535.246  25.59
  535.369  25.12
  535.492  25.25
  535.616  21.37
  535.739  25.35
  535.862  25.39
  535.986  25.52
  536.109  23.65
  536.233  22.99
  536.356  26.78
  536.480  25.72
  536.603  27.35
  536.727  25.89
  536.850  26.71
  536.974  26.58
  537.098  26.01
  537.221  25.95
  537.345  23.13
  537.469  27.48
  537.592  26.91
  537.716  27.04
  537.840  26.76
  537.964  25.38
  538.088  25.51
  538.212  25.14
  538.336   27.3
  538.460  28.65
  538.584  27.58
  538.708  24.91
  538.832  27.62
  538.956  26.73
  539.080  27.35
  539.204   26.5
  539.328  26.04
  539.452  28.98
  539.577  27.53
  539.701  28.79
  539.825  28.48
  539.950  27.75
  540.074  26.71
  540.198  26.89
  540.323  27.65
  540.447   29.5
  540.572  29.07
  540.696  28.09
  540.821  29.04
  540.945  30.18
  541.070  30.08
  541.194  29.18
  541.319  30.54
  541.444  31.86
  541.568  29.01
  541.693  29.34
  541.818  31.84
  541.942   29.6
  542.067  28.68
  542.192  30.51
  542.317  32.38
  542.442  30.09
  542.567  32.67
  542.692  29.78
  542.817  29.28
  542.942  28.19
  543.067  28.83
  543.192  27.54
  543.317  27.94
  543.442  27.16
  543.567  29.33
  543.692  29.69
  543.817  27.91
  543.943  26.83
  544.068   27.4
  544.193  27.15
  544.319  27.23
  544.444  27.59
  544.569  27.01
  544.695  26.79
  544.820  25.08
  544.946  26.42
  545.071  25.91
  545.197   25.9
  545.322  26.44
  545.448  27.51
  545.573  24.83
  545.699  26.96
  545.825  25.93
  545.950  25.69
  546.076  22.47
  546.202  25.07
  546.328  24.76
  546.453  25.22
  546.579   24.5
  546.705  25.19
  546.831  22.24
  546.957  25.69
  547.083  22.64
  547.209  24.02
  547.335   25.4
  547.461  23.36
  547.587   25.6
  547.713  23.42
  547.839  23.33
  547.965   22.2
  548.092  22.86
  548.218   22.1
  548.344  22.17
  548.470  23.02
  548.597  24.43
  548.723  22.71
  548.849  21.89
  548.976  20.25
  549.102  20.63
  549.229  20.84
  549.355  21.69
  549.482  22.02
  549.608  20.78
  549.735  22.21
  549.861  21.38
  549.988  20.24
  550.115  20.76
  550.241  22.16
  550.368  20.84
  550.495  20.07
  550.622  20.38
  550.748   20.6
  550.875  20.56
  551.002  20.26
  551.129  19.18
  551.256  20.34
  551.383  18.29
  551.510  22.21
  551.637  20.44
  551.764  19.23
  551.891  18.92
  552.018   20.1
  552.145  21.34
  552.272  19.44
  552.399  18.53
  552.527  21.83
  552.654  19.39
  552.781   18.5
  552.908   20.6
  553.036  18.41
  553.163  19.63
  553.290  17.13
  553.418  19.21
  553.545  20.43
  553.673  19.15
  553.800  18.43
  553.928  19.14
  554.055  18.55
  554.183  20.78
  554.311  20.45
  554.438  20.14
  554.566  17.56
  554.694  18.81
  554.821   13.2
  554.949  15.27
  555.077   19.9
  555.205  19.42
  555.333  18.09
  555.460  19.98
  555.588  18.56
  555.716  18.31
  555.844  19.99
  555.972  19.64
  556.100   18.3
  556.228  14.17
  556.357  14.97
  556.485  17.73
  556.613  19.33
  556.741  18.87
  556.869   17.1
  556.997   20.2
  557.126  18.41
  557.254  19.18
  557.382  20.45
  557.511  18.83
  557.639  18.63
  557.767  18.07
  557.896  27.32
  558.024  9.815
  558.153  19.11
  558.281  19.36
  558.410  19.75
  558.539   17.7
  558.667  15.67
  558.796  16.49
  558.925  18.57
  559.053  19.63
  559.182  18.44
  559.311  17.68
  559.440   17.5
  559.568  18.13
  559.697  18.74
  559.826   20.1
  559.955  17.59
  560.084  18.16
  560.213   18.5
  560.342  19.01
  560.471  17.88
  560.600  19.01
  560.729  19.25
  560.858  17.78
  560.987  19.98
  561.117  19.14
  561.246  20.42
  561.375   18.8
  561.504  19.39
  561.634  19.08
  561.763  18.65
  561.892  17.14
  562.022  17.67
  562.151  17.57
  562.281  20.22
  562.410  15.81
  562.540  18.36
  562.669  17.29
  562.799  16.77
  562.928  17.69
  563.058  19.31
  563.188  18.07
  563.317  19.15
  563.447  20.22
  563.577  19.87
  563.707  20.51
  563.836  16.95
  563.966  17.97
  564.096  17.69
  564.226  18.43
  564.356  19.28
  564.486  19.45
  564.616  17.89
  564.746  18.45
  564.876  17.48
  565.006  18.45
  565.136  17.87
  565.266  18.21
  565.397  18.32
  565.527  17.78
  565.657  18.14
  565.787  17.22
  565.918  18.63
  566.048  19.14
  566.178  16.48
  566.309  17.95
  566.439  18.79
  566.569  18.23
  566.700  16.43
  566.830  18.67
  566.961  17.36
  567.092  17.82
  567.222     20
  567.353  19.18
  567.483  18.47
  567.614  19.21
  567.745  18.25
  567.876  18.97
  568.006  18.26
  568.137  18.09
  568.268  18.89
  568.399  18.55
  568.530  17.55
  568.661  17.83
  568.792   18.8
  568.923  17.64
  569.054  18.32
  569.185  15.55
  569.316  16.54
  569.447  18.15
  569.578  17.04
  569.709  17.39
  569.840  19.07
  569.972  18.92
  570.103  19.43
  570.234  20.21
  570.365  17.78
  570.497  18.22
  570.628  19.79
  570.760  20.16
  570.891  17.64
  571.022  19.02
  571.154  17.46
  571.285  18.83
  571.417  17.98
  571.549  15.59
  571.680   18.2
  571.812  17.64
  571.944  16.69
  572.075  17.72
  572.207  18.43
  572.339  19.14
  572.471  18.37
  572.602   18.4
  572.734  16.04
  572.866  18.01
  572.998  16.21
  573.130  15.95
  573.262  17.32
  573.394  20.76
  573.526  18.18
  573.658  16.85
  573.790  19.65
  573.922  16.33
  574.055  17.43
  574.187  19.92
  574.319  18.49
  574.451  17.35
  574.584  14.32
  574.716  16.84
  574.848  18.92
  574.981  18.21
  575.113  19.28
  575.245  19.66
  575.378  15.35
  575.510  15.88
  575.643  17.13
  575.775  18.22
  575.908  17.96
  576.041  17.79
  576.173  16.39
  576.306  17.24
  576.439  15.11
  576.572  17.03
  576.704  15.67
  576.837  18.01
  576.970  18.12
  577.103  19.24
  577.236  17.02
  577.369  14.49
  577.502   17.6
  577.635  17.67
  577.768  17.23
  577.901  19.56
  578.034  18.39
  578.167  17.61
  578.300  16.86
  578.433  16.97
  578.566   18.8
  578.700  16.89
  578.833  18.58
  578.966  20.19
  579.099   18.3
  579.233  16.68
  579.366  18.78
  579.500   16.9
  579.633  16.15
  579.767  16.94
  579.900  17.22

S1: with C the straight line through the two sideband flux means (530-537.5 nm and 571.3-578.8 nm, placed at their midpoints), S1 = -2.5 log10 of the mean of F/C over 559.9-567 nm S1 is 0.06 mag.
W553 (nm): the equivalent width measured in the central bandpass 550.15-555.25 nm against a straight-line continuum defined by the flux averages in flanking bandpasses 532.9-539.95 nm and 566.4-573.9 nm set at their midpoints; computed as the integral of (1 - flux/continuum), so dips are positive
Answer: 0.55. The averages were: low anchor 25.3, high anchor 18.1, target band 19.5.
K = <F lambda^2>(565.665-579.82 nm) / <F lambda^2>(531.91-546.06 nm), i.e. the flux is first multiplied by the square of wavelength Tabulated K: 0.76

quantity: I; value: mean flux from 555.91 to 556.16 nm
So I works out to 19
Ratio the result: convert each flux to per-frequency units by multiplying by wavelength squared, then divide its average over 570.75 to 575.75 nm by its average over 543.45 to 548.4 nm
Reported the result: 0.77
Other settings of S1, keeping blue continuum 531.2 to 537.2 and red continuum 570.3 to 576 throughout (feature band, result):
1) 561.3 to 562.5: 0.08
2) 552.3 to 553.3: 0.09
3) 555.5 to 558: 0.10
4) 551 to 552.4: 0.07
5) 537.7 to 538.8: -0.13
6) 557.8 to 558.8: 0.11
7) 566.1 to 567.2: 0.06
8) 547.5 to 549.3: -0.04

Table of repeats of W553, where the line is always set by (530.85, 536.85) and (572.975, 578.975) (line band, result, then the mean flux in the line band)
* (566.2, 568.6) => 0.065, 18.3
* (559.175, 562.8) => 0.250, 18.4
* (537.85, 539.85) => -0.336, 27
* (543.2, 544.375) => -0.286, 27.8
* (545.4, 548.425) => -0.325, 24.3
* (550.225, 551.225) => 0.043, 20.4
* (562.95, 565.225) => 0.085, 18.6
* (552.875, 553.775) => 0.078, 19.1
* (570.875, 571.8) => 0.022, 17.8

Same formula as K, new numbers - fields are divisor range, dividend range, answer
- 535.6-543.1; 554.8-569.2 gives 0.72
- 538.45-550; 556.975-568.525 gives 0.75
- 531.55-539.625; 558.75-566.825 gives 0.81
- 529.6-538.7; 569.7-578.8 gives 0.85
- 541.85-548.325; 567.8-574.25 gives 0.75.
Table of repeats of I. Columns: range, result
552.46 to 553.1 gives 19.7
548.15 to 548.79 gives 22.9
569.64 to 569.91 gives 18.2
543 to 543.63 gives 28.2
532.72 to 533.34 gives 23.5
